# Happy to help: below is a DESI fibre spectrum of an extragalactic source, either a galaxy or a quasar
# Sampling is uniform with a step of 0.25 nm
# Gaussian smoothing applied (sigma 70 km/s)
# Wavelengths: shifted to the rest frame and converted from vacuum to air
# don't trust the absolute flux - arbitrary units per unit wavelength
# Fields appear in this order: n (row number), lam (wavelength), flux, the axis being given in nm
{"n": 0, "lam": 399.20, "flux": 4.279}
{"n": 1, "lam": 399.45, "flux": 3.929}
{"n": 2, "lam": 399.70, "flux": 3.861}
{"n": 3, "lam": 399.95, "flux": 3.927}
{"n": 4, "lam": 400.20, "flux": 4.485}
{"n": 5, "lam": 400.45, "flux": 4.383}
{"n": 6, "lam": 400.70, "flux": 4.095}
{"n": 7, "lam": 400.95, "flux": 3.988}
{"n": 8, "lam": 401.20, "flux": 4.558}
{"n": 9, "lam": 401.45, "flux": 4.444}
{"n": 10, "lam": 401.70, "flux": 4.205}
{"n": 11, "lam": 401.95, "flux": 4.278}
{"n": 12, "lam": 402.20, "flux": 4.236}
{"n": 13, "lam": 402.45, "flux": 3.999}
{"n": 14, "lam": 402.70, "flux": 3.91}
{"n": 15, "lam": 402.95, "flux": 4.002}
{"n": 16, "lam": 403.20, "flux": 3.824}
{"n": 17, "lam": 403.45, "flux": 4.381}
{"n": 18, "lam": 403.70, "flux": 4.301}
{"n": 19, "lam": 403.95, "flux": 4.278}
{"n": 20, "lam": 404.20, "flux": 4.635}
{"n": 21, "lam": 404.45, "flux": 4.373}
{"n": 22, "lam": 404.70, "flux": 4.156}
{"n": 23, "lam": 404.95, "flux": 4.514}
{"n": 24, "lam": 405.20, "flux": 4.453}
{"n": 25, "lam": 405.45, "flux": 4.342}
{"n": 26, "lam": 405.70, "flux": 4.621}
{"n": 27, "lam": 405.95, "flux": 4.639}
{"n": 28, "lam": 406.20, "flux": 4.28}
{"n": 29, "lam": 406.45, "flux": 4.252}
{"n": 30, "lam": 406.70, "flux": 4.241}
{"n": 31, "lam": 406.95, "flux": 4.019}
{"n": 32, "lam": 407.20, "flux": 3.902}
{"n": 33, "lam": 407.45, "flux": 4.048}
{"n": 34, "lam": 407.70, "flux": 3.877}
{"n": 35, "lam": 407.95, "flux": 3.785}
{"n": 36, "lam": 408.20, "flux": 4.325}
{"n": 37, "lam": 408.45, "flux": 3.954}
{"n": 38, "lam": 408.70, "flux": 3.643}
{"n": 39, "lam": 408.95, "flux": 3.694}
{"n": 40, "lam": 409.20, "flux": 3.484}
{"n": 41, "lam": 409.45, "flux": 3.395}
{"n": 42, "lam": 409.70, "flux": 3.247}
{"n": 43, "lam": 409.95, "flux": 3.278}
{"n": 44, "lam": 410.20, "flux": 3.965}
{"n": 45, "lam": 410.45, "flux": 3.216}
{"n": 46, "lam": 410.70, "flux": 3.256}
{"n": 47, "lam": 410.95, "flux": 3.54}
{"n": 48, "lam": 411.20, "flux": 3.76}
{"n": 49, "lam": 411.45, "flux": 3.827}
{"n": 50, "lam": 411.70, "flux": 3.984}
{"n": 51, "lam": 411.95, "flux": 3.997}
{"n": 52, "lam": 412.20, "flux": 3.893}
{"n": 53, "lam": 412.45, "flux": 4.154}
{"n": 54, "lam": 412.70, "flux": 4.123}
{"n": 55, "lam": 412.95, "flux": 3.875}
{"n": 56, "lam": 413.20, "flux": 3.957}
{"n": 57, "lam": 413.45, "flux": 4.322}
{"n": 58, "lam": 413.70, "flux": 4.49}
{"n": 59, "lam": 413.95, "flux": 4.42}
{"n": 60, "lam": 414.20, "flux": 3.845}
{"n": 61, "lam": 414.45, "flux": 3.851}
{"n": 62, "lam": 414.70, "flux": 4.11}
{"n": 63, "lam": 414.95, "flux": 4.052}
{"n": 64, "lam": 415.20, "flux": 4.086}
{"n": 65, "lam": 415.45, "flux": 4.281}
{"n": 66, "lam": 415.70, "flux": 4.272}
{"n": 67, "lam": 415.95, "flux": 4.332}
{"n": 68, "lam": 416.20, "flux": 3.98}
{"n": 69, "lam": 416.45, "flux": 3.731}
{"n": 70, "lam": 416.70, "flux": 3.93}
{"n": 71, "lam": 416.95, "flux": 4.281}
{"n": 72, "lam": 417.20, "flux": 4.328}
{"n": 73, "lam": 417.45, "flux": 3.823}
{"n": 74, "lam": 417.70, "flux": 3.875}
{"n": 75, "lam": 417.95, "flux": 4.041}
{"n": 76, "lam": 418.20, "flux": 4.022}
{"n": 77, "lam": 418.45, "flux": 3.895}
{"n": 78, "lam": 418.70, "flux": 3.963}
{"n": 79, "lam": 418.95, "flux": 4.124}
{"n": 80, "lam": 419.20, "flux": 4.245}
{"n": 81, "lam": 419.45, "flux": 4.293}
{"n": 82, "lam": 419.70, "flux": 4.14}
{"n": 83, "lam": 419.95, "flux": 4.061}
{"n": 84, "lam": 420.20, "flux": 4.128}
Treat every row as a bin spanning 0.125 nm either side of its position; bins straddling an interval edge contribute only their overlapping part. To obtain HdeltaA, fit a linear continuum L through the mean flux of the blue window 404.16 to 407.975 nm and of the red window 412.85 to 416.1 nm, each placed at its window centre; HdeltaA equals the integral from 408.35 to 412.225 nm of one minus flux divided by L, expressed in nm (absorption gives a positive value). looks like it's 0.53 nm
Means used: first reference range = 4.26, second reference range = 4.15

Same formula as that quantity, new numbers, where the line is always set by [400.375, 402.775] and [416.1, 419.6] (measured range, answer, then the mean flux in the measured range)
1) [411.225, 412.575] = 0.05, 3.96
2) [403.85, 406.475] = -0.15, 4.42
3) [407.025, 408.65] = 0.07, 3.97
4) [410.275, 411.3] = 0.16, 3.46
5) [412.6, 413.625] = 0.00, 4.09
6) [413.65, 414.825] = -0.01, 4.12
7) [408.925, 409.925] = 0.17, 3.41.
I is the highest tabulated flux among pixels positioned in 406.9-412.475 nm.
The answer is 4.325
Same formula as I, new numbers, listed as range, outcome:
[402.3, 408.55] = 4.639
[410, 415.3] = 4.49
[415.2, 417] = 4.332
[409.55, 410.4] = 3.965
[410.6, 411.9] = 3.984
